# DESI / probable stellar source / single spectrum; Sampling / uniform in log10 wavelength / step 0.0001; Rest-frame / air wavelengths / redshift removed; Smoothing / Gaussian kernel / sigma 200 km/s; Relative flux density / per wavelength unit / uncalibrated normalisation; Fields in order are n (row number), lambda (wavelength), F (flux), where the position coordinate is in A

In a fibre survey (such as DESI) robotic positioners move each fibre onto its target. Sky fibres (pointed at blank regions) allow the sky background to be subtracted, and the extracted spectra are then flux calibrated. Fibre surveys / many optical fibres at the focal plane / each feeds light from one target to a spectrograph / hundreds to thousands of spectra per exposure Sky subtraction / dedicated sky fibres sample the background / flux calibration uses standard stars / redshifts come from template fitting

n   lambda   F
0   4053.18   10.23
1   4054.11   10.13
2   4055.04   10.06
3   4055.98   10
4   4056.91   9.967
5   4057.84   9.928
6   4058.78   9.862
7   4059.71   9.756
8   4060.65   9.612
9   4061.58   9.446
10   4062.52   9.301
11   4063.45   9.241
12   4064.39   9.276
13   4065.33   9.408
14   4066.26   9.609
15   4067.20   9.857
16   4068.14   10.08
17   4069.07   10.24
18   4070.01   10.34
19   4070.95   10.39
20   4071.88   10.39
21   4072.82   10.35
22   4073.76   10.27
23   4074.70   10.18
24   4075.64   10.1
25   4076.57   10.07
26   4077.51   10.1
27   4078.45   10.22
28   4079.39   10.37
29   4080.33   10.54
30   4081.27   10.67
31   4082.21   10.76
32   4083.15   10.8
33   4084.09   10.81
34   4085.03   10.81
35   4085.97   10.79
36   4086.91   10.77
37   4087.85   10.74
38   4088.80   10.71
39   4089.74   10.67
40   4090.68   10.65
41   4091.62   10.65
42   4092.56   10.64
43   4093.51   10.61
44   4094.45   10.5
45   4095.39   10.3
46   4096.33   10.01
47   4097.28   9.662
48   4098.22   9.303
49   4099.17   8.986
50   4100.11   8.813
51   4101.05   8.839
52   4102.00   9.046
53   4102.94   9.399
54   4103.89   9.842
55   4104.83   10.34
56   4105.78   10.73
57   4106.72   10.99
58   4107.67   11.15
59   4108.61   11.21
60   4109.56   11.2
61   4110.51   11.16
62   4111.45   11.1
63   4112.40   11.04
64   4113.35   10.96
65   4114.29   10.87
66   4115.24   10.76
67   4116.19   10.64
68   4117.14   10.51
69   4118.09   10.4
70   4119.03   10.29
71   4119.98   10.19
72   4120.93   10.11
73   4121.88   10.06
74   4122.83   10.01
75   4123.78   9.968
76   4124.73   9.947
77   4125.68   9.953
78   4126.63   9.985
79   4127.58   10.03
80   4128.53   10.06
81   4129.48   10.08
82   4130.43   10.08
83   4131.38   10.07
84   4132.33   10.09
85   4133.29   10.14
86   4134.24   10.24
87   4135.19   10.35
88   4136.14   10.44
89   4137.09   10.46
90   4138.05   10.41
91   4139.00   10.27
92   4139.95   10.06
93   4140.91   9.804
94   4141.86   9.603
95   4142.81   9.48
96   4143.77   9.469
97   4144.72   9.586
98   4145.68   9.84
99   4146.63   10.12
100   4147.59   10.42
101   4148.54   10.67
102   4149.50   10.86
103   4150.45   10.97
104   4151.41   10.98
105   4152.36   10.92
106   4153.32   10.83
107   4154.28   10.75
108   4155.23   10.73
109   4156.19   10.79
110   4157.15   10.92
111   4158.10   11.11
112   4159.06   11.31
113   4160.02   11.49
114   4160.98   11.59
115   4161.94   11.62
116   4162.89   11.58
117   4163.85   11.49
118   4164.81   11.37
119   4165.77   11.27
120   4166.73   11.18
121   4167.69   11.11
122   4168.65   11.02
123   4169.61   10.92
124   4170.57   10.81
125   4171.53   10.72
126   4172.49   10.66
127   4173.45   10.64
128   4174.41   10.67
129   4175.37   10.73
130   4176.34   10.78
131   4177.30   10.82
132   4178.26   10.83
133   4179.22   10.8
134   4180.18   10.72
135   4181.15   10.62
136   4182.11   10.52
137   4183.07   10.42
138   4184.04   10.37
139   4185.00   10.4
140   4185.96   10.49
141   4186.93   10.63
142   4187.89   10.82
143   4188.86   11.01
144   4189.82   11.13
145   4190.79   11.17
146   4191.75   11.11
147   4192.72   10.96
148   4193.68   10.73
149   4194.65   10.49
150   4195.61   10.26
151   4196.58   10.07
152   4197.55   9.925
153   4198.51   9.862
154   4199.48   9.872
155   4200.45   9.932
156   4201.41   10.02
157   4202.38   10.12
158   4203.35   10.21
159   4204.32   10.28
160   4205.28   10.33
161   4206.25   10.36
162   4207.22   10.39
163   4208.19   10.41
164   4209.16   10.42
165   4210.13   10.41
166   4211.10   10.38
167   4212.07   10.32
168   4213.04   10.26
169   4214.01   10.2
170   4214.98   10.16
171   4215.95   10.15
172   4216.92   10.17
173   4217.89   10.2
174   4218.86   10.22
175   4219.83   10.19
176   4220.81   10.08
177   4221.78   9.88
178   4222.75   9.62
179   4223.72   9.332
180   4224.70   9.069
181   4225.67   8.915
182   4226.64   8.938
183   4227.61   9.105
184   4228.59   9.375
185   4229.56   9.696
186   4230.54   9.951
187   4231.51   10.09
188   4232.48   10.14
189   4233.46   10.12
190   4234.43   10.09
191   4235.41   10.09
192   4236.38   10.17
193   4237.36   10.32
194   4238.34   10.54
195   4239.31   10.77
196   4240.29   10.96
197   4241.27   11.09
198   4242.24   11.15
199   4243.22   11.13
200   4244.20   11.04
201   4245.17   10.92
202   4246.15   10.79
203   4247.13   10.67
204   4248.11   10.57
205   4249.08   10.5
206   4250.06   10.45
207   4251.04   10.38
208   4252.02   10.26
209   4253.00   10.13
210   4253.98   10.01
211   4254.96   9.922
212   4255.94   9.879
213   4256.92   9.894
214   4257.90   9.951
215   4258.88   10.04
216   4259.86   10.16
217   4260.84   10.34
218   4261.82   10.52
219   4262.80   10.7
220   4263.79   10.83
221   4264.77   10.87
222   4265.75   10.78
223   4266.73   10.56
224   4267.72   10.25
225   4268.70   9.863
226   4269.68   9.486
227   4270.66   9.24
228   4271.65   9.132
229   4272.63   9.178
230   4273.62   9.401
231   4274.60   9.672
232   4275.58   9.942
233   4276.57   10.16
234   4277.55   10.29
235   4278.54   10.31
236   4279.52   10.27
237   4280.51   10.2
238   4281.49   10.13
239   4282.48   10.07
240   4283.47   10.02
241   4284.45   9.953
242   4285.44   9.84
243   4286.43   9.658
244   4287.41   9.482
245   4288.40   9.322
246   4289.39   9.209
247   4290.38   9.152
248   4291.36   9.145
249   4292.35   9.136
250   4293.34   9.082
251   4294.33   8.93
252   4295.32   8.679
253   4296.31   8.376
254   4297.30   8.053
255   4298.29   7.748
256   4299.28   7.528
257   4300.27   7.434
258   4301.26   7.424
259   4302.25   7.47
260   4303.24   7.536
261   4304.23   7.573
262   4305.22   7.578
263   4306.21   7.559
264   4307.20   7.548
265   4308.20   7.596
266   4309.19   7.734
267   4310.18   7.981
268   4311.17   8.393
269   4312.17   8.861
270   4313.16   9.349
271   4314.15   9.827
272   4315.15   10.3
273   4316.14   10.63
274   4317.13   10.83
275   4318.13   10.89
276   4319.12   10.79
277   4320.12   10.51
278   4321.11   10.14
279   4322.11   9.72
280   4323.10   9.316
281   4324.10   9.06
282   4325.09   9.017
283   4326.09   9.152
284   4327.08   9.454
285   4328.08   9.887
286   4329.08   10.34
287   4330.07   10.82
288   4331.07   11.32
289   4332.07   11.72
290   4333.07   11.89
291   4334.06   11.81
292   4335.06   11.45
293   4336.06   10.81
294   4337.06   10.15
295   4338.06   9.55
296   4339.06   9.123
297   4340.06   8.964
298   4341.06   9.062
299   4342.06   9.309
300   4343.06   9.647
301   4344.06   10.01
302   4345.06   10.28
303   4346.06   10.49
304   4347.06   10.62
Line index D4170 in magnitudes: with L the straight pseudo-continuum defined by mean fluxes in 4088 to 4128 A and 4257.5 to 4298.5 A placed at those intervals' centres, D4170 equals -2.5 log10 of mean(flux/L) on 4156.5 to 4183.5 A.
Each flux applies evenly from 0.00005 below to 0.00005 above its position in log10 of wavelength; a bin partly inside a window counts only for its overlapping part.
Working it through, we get -0.09 mag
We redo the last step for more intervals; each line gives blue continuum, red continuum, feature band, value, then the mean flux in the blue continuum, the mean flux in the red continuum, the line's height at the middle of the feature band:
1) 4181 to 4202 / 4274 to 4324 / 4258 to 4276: -0.06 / 10.5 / 9.15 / 9.55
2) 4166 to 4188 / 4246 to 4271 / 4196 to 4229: 0.06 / 10.7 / 10.3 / 10.5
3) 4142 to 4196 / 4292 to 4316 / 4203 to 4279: -0.08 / 10.8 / 8.27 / 9.44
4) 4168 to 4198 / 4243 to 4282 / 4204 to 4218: 0.02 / 10.7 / 10.2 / 10.5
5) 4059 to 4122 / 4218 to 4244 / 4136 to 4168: -0.05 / 10.3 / 10.1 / 10.2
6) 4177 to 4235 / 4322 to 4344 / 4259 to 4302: 0.07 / 10.2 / 10.1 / 10.1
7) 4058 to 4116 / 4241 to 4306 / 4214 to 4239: -0.01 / 10.3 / 9.67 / 9.82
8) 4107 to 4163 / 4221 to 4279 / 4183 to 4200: -0.02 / 10.5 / 10.1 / 10.3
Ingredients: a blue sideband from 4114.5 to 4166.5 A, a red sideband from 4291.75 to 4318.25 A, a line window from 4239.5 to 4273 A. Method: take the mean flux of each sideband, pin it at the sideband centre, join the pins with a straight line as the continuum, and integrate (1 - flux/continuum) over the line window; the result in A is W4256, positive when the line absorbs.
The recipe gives -4.7 A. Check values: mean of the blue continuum 10.5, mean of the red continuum 8.49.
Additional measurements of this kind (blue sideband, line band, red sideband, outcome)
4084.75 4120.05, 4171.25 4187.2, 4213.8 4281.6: -0.58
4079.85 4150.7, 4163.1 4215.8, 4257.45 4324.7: -3.60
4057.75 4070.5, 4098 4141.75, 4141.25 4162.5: 0.30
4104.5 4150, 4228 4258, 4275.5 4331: -2.37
